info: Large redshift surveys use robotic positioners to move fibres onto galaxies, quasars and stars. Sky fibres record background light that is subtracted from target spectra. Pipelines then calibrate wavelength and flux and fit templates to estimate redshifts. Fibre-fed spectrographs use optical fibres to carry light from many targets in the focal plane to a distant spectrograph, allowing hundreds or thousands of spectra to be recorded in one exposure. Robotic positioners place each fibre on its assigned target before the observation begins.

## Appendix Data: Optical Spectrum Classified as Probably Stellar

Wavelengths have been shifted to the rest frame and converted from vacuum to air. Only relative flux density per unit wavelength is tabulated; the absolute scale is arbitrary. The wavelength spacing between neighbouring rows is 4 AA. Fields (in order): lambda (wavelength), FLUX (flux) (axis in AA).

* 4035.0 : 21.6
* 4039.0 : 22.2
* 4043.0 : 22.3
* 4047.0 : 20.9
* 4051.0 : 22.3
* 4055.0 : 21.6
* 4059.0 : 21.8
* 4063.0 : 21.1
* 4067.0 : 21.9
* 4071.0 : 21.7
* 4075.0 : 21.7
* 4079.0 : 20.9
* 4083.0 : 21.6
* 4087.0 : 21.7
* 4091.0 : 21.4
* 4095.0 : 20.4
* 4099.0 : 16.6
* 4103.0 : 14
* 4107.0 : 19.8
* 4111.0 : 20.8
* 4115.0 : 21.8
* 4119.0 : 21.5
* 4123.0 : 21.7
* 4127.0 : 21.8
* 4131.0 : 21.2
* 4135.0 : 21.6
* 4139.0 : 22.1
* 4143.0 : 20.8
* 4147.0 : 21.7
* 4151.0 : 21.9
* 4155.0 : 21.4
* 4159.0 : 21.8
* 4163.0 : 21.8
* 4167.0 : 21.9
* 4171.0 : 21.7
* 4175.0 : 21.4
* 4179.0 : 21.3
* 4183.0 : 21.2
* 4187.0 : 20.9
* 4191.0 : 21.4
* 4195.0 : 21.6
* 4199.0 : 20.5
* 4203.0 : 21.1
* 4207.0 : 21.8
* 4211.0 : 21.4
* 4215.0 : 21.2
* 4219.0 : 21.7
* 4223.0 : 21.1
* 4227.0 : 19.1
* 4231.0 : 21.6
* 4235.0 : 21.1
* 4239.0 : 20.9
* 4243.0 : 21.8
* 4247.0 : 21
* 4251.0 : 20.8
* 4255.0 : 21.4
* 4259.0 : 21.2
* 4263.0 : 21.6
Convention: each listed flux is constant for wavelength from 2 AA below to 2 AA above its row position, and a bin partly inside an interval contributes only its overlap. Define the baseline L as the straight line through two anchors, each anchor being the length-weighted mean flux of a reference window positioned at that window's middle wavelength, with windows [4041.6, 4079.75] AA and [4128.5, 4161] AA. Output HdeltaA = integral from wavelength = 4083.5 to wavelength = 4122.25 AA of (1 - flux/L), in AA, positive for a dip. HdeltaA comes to 3.0 AA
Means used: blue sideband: 21.6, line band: 19.9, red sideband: 21.6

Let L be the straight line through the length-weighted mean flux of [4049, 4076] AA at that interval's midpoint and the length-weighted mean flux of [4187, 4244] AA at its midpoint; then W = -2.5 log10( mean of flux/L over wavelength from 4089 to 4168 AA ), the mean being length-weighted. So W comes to 0.035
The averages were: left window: 21.7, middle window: 20.8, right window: 21.1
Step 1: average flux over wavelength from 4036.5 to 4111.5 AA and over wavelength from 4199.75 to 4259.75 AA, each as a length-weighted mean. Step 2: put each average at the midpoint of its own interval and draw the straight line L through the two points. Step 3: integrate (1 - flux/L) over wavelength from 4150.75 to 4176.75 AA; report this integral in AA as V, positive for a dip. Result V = -0.9 AA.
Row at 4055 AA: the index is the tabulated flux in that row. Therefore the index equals 21.6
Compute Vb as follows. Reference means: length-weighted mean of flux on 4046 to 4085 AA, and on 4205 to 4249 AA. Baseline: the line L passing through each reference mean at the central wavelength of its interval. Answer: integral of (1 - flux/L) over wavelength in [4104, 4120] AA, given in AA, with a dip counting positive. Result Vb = 0.70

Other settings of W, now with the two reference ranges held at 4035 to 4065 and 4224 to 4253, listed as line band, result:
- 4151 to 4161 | -0.02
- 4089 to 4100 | 0.10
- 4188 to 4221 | -0.01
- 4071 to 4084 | 0.01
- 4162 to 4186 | -0.02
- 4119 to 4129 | -0.01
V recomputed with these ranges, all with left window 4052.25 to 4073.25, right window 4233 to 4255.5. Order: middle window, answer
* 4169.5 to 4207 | 0.1 AA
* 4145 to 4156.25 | -0.1 AA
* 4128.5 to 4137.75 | 0.0 AA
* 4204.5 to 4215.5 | -0.1 AA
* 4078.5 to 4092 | 0.1 AA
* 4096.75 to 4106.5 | 2.5 AA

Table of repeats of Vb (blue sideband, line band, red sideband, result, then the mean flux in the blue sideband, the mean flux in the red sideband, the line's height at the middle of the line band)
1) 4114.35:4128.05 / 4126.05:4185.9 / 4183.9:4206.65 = -0.35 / 21.7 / 21.2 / 21.4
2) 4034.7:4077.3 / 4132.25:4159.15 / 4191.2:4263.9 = -0.19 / 21.7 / 21.2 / 21.4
